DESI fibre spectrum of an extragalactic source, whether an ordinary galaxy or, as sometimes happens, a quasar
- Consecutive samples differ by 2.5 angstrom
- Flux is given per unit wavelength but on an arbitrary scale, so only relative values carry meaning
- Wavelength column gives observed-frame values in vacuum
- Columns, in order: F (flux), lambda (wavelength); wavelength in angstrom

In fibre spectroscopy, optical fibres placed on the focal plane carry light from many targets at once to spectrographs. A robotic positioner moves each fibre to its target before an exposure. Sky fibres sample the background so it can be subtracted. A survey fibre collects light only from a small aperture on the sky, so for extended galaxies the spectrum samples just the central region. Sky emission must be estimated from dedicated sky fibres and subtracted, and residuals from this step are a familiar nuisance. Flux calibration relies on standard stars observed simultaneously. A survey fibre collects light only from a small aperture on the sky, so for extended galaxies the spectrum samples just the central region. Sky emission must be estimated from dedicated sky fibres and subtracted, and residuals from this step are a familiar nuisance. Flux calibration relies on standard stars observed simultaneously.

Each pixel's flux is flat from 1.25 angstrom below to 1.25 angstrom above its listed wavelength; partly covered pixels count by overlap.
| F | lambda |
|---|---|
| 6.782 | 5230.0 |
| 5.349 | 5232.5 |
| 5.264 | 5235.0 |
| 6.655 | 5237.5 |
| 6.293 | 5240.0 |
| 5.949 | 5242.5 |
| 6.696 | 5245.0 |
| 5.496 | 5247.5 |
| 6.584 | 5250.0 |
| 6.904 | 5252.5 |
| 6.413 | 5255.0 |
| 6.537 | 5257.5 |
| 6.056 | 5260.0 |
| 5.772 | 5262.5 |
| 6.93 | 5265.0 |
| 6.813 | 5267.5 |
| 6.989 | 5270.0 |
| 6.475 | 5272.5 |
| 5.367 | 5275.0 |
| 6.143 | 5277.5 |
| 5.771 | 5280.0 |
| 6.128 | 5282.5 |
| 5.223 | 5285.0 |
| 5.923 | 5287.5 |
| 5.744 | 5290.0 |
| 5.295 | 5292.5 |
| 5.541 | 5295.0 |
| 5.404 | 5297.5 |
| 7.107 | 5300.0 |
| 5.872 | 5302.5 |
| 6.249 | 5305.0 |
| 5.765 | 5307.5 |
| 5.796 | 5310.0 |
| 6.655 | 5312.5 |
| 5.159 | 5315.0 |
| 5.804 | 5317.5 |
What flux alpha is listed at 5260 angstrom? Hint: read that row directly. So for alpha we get 6.056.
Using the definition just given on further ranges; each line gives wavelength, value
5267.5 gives 6.813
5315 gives 5.159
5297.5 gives 5.404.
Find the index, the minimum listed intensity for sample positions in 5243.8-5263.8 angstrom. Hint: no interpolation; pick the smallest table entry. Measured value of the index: 5.496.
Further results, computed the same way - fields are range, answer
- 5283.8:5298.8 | 5.223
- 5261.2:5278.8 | 5.367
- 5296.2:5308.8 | 5.404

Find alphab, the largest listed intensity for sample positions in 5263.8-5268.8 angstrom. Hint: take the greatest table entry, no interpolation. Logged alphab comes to 6.93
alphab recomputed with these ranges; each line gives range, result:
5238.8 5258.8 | 6.904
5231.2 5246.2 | 6.696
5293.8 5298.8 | 5.541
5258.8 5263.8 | 6.056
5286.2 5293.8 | 5.923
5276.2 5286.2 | 6.143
